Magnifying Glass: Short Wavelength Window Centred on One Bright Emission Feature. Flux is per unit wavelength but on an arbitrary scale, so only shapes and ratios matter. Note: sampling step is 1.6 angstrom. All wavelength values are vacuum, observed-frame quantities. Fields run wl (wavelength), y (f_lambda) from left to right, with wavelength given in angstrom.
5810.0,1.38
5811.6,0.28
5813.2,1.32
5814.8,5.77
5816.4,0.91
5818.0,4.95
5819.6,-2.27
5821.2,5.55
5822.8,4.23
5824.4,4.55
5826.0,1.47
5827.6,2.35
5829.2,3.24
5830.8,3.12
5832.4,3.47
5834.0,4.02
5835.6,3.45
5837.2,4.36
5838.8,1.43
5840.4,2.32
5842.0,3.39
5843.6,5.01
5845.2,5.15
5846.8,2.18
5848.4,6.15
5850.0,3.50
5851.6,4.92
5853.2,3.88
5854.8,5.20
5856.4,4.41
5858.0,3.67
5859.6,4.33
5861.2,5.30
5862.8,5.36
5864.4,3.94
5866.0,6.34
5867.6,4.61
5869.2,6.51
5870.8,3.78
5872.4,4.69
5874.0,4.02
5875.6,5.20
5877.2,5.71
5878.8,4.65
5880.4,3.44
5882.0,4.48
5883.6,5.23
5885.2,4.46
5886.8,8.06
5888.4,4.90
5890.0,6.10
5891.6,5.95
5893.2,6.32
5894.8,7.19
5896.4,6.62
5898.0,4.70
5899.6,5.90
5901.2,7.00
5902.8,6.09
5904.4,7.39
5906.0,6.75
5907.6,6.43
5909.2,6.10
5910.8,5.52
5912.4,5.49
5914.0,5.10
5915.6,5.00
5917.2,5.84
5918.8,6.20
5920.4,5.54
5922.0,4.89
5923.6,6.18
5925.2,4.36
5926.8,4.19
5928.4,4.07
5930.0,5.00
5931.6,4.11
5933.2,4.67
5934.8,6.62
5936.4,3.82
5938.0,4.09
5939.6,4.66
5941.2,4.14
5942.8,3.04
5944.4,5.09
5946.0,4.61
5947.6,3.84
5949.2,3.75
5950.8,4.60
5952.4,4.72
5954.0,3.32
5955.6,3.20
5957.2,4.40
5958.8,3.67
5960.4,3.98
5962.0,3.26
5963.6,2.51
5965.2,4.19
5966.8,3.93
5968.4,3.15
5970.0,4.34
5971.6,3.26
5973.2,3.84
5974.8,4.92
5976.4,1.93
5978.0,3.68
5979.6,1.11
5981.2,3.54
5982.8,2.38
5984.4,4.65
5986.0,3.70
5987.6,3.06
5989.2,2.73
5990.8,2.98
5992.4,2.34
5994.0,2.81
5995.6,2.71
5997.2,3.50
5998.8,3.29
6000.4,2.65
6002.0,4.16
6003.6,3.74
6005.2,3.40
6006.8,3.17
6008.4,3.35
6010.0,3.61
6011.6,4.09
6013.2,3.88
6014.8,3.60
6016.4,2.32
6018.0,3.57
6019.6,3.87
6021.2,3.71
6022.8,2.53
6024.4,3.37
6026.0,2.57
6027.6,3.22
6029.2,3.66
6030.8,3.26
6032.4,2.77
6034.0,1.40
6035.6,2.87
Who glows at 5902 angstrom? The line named C III]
